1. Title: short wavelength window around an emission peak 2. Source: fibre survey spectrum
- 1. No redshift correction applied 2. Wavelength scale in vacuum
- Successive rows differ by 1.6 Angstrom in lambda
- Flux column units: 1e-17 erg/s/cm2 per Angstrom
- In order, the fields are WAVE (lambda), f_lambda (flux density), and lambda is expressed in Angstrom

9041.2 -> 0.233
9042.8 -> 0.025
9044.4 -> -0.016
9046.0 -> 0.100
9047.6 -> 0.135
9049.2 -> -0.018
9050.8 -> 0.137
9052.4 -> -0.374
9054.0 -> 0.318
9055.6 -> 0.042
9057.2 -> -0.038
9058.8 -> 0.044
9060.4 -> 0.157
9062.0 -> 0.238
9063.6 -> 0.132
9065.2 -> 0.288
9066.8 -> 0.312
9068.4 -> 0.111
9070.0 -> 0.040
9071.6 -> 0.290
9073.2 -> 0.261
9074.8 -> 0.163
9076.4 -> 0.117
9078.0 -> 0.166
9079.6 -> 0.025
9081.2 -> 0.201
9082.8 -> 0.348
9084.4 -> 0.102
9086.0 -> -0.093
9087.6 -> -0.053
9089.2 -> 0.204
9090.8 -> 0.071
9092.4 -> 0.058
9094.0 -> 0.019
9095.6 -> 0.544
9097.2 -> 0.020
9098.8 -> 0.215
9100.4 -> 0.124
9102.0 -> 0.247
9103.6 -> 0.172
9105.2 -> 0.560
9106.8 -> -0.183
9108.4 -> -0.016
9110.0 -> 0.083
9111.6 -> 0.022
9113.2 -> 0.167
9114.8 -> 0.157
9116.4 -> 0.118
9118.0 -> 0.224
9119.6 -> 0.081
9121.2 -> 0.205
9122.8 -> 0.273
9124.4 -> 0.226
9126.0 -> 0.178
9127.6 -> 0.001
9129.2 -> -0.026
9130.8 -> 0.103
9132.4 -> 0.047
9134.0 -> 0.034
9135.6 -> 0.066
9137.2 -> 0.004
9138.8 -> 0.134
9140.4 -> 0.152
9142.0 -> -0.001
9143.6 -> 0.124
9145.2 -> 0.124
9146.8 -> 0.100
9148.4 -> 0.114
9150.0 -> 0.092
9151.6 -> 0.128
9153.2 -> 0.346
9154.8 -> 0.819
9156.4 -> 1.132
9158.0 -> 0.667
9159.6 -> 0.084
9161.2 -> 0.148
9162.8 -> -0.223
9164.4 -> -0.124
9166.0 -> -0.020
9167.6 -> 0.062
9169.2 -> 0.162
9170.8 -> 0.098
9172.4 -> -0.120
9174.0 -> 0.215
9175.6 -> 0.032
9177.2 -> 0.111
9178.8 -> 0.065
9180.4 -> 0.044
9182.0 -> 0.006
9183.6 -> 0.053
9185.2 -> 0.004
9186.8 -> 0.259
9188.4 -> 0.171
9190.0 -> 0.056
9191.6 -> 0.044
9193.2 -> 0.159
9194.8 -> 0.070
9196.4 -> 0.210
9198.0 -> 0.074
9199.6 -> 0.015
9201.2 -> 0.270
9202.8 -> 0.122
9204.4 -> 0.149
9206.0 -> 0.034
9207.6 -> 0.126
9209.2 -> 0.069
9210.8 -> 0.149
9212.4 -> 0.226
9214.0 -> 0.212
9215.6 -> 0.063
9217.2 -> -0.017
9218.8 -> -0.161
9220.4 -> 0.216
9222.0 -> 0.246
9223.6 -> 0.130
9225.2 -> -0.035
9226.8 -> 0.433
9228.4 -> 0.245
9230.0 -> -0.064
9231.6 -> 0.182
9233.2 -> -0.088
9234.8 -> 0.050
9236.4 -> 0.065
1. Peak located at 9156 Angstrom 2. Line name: H-beta 4861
